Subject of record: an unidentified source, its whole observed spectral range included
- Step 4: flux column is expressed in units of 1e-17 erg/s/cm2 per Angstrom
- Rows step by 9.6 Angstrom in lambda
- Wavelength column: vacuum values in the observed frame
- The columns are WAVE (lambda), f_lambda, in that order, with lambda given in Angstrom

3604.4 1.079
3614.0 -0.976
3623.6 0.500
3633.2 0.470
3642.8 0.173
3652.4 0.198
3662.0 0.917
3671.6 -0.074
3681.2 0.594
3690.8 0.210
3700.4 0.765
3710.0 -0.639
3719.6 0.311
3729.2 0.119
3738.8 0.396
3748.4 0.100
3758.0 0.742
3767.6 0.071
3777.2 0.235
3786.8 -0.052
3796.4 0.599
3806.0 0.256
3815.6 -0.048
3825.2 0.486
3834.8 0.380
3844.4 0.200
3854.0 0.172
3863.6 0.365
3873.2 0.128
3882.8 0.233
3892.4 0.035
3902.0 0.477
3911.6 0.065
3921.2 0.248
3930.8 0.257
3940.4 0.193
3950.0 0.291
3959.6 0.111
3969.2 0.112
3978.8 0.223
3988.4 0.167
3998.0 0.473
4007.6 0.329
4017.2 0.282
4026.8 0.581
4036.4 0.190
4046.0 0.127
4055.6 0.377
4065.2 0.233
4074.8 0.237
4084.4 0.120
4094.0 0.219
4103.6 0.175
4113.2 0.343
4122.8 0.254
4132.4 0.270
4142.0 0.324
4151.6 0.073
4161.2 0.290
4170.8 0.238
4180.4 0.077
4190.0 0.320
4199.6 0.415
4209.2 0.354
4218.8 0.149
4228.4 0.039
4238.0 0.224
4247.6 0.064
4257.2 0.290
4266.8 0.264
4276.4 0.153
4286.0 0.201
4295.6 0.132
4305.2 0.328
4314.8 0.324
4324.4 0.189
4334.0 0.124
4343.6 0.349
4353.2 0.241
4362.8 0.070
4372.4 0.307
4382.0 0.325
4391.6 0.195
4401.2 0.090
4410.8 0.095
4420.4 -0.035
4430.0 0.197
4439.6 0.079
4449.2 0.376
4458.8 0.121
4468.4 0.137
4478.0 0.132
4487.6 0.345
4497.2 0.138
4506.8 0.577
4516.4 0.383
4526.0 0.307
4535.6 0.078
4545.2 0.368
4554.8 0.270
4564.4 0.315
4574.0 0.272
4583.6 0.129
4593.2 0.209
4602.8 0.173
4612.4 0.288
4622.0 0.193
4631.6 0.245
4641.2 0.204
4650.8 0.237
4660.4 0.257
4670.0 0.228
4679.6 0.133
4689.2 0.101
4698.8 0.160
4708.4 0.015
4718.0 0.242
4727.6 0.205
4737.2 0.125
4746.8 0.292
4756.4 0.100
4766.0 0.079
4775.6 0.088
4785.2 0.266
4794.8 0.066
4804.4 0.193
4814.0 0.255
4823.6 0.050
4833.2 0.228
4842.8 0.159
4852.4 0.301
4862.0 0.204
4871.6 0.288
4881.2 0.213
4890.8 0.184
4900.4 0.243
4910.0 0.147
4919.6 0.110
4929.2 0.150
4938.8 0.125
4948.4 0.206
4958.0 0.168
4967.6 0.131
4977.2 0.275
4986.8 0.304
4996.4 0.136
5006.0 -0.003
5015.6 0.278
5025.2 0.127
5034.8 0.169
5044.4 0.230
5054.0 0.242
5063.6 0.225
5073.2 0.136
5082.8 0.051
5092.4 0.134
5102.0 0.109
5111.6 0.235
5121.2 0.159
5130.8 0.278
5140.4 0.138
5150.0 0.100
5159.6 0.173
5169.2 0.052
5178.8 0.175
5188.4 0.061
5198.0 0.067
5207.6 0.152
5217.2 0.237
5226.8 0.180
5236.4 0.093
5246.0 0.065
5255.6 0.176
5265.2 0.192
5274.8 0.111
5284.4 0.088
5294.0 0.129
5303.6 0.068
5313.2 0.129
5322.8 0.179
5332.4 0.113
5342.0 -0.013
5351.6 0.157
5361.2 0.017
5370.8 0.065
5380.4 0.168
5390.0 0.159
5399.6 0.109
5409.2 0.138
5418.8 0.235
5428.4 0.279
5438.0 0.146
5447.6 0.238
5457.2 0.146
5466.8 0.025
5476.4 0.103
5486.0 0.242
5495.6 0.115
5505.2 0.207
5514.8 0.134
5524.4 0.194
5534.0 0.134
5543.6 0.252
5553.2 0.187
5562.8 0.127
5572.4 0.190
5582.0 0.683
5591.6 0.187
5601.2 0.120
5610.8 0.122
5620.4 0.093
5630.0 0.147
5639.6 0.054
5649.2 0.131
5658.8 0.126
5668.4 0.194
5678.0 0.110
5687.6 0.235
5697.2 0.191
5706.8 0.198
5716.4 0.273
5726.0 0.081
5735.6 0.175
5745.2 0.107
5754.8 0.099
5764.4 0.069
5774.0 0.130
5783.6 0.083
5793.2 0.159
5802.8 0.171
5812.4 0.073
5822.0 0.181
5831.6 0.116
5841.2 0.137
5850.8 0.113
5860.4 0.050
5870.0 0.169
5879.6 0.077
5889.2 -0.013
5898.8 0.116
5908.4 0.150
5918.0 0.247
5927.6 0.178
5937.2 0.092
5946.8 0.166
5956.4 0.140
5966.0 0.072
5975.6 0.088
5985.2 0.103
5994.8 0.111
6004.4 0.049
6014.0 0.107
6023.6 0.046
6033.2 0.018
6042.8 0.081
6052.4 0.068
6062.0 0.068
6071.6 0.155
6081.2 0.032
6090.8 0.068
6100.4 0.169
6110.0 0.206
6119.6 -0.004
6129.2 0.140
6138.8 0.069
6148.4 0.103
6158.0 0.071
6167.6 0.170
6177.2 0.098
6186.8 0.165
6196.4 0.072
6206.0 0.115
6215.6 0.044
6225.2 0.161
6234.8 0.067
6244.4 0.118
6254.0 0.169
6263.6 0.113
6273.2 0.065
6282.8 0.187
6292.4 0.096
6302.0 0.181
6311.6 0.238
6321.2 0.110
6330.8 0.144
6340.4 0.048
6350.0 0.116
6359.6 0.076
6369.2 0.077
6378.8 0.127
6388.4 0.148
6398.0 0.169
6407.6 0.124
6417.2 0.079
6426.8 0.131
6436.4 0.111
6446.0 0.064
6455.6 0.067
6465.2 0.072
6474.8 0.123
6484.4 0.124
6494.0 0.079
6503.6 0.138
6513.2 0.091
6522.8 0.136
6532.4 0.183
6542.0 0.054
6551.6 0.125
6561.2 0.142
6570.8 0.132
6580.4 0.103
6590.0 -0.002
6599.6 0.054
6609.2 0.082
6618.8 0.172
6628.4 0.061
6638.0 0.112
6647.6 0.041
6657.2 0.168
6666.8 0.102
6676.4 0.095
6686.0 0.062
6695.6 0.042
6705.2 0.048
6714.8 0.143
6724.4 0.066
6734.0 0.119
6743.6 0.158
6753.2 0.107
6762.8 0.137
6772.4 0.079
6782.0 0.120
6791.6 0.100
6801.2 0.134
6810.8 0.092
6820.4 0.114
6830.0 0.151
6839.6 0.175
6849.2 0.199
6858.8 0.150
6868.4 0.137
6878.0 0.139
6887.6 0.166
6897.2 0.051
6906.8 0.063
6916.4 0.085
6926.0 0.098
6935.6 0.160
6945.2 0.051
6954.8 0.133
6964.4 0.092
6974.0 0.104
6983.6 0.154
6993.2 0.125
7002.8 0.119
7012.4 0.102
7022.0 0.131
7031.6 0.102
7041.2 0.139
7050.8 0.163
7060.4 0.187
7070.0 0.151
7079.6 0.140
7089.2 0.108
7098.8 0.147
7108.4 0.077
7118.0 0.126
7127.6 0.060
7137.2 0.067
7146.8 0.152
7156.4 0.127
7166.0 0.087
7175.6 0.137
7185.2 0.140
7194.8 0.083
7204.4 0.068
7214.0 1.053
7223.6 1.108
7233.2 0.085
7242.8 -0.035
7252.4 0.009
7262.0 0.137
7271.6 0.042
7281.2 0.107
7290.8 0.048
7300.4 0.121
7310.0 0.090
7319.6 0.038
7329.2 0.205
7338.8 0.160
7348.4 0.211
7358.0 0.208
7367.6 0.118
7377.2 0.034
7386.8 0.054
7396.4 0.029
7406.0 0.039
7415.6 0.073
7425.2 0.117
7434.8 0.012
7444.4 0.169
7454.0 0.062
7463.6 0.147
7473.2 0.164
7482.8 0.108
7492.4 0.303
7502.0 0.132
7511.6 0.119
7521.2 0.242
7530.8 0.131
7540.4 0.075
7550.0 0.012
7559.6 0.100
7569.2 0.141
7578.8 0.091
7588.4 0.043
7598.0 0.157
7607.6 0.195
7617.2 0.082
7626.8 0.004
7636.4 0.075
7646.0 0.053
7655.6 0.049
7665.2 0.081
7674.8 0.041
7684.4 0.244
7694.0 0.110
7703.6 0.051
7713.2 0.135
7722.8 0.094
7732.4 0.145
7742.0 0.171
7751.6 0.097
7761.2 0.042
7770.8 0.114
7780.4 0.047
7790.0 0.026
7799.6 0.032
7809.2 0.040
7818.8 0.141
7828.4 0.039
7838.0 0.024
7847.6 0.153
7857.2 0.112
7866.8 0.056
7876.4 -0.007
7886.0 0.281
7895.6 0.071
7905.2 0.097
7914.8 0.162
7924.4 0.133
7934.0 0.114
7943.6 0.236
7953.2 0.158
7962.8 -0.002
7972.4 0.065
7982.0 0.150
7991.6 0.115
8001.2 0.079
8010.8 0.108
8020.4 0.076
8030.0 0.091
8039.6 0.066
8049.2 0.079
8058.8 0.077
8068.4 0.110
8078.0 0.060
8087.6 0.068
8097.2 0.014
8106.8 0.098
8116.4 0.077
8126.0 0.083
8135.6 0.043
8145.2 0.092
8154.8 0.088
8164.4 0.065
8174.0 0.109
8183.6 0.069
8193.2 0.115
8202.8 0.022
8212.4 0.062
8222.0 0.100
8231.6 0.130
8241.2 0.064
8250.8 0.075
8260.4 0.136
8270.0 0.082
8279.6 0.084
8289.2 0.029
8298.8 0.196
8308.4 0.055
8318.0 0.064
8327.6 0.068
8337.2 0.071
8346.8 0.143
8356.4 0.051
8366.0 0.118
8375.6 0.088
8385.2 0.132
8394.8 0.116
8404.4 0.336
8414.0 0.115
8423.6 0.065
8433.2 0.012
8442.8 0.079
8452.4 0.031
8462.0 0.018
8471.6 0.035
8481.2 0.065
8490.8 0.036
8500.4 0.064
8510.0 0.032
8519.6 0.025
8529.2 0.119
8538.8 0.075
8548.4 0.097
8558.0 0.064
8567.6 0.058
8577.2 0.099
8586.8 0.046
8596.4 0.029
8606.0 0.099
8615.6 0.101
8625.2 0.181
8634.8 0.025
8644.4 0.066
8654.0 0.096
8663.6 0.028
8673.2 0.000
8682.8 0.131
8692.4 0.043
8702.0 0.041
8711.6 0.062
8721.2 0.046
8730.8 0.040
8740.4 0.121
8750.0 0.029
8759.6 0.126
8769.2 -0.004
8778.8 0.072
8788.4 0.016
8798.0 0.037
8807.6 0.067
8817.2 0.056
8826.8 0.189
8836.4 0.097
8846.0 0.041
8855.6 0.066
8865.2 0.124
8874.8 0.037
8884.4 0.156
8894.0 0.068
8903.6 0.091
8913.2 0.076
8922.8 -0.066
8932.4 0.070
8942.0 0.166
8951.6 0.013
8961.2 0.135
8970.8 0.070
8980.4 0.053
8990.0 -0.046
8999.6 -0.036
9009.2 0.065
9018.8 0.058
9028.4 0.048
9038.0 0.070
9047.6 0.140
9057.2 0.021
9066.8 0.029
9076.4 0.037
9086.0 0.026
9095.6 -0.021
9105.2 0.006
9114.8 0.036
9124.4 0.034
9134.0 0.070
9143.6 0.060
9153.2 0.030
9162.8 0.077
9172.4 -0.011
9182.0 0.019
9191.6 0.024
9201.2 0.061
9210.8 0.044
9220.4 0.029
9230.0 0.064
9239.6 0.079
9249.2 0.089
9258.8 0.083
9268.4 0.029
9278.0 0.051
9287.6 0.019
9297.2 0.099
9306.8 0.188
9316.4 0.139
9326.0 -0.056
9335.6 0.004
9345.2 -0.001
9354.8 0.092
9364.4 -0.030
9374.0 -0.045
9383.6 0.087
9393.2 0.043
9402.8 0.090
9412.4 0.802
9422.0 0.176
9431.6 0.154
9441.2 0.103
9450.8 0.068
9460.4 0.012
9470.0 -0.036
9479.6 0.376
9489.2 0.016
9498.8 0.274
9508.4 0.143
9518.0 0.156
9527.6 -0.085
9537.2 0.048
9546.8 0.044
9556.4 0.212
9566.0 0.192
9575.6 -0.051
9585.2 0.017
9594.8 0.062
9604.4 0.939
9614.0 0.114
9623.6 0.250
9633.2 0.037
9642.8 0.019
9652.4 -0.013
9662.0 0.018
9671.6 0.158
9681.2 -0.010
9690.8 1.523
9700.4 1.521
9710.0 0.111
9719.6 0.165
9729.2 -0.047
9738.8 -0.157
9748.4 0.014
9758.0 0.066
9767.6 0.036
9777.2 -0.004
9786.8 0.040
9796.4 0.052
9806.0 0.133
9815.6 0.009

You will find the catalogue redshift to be 0.94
